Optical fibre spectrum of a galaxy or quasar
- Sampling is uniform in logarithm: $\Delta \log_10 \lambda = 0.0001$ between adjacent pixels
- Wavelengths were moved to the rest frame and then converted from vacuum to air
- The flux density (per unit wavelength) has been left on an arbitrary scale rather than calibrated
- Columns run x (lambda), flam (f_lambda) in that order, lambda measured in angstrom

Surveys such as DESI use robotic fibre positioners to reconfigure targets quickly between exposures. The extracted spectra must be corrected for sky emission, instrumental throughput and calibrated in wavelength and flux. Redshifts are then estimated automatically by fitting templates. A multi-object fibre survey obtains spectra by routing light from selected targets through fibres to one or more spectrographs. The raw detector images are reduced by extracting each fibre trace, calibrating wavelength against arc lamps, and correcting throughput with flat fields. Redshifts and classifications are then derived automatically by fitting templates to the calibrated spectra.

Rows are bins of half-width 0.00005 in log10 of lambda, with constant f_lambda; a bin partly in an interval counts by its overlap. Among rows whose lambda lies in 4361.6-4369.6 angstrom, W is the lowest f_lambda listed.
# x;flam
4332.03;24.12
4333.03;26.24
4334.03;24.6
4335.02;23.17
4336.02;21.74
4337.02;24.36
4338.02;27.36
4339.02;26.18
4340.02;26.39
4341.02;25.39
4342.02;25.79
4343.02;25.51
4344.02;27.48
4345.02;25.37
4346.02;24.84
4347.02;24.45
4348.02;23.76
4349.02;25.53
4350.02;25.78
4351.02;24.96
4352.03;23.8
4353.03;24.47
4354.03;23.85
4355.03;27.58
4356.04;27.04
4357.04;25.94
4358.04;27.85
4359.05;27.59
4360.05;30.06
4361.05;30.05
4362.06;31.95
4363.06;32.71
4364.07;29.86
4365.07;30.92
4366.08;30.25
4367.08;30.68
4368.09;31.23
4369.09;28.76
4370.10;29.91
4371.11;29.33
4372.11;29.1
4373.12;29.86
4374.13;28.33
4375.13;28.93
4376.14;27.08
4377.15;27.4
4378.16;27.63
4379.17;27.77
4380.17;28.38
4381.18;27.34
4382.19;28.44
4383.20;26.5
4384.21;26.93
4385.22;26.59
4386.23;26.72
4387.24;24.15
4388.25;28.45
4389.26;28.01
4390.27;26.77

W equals 28.76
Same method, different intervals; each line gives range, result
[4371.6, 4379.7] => 27.08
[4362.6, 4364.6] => 29.86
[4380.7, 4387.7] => 24.15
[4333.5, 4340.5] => 21.74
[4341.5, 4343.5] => 25.51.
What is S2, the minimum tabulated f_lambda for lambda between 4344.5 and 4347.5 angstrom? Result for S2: 24.45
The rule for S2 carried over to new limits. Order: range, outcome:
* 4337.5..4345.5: 25.37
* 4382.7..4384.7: 26.5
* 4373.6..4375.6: 28.33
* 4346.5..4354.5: 23.76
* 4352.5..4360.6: 23.85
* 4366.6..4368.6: 30.68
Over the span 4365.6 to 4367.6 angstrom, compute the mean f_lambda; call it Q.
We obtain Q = 30.5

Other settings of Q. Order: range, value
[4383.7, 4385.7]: 26.7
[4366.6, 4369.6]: 30.2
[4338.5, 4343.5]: 25.8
